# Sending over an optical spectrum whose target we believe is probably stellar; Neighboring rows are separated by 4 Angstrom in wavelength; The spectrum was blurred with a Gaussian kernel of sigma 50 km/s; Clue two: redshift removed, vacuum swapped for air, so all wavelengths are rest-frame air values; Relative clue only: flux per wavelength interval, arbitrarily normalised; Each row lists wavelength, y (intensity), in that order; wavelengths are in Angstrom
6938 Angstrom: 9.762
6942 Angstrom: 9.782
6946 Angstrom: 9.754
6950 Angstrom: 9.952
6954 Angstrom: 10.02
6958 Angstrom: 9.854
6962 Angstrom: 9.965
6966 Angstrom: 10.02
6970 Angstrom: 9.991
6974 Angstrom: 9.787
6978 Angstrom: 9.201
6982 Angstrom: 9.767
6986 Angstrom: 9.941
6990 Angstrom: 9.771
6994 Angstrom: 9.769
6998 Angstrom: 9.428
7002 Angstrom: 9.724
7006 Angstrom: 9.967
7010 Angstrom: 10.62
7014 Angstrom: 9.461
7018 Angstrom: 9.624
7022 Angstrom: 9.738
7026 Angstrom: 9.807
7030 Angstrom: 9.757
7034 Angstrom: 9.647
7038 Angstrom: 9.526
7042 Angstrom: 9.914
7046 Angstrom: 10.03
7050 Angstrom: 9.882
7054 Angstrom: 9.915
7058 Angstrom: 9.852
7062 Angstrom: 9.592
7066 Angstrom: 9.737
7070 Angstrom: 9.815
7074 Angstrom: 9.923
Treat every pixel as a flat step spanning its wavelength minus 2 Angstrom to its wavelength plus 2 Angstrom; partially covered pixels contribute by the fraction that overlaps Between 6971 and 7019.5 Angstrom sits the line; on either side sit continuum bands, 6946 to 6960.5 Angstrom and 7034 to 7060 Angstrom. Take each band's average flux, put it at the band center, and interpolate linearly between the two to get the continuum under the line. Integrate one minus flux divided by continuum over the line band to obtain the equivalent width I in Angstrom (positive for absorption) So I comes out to 0.6 Angstrom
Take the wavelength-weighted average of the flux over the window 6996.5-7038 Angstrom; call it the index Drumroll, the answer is 9.77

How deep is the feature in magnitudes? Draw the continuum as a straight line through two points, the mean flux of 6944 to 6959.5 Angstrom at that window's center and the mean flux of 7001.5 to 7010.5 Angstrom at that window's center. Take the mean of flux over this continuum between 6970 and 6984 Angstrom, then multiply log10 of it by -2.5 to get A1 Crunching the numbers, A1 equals 0.04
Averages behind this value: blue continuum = 9.9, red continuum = 10.1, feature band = 9.64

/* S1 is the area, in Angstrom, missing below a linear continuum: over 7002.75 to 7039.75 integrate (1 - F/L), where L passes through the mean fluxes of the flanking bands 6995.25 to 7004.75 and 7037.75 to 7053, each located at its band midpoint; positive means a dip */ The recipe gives -0.2 Angstrom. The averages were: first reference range 9.62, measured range 9.79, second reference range 9.88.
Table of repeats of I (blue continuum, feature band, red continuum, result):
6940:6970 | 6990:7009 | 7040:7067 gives 0.2 Angstrom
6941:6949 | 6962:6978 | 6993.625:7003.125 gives -0.2 Angstrom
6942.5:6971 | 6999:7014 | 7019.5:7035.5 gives -0.3 Angstrom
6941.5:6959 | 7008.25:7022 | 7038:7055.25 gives 0.0 Angstrom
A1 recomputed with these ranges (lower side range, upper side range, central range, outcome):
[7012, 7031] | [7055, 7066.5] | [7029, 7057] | -0.01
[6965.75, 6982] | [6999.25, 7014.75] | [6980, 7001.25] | 0.01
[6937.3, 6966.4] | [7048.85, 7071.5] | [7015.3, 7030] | 0.01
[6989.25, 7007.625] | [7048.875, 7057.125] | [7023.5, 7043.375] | 0.01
